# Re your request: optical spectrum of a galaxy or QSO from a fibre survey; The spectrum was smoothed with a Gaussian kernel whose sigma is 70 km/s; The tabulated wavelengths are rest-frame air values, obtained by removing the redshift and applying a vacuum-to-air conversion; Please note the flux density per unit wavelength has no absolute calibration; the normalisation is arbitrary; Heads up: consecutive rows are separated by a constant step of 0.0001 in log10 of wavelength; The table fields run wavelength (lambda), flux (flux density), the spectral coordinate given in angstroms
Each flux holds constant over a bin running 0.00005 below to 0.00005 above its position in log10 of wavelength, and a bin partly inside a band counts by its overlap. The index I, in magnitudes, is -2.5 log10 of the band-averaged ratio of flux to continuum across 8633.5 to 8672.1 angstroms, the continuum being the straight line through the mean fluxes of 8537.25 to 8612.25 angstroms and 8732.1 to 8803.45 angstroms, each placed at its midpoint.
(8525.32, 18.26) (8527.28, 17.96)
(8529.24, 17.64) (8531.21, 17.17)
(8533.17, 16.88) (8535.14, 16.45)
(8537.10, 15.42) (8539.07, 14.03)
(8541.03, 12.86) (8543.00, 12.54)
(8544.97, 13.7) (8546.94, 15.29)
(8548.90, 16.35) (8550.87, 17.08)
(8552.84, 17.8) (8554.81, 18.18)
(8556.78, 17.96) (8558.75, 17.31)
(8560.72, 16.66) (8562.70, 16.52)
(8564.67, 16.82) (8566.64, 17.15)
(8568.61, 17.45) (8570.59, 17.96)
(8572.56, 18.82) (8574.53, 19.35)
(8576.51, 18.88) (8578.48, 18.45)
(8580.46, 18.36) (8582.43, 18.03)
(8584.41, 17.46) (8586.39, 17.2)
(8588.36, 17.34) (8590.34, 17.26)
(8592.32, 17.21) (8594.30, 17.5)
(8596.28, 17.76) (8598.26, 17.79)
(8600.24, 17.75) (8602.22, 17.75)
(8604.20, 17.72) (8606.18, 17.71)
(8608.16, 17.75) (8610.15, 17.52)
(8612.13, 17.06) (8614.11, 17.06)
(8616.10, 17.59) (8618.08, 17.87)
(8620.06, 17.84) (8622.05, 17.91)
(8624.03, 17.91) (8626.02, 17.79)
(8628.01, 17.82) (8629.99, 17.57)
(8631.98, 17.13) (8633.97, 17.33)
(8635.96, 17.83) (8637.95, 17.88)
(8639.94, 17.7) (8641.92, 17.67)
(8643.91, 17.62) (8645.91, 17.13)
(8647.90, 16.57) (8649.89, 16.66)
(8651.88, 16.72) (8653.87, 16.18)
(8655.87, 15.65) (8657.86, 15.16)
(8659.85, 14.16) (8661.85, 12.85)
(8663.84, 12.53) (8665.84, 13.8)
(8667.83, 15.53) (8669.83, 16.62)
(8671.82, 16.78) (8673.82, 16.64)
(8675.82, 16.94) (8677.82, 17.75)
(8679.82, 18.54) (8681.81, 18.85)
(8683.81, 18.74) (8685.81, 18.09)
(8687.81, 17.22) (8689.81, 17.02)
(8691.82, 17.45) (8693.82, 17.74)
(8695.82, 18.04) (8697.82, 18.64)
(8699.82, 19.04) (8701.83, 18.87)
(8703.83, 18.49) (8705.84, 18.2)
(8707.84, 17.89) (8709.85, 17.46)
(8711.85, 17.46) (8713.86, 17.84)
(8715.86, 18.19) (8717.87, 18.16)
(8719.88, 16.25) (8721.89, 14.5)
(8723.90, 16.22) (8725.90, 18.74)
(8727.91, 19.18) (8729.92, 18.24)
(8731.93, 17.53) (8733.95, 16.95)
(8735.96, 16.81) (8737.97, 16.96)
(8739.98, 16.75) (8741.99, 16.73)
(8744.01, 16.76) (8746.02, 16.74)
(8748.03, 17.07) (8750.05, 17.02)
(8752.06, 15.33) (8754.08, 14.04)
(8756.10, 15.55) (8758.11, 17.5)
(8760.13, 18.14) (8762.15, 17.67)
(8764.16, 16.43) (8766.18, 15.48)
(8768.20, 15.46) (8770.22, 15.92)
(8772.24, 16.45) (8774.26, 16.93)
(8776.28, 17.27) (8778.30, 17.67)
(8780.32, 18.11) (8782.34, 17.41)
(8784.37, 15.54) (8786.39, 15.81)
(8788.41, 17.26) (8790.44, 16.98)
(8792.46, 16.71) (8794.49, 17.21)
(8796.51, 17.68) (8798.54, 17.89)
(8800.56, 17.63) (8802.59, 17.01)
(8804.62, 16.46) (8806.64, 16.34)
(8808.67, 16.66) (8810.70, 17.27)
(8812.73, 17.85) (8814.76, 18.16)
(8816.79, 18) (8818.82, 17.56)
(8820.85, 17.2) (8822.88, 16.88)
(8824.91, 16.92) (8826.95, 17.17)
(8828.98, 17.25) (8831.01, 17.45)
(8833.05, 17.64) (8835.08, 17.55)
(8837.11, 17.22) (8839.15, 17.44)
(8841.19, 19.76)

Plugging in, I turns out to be 0.06 mag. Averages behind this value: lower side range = 17.1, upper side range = 16.8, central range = 16.1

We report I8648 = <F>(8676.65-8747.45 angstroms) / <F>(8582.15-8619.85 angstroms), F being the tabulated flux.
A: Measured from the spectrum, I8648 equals 1.0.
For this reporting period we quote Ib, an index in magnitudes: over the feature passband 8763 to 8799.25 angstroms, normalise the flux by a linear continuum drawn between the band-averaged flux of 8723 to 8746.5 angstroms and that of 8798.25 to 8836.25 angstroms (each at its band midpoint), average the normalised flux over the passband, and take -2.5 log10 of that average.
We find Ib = 0.03 mag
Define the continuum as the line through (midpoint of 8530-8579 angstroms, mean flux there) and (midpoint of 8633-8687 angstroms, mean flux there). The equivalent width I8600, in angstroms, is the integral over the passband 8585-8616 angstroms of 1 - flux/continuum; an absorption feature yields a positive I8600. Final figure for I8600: -1.60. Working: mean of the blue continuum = 16.7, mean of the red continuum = 16.6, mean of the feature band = 17.5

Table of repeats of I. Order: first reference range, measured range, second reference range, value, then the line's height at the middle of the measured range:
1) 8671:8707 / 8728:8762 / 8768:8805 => 0.034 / 17.4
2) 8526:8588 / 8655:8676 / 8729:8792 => 0.118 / 16.8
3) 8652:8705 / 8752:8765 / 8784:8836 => 0.038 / 17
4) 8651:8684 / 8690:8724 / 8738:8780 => -0.092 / 16.3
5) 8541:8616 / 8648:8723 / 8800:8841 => 0.022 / 17.3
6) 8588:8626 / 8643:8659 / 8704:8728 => 0.072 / 17.6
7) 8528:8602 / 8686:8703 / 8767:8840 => -0.059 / 17.1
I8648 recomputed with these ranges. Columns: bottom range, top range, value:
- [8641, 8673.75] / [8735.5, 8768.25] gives 1.05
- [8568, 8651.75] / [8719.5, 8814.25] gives 0.95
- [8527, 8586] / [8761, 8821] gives 1.01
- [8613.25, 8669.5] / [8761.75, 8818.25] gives 1.02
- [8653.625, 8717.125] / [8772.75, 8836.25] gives 1.01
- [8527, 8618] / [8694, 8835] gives 1.00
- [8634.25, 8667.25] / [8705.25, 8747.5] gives 1.08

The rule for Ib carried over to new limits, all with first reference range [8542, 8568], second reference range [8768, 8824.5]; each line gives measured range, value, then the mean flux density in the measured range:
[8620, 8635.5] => -0.065 mag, 17.6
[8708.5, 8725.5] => -0.015 mag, 17.1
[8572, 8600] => -0.090 mag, 17.9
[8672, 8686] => -0.069 mag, 17.9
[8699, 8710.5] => -0.093 mag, 18.3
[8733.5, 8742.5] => 0.004 mag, 16.9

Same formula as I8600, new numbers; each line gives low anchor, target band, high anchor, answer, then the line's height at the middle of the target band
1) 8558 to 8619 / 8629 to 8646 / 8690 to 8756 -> 0.0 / 17.5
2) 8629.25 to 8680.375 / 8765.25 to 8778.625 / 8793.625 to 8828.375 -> 0.5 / 17.1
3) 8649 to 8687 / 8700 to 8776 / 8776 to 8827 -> -1.5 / 16.7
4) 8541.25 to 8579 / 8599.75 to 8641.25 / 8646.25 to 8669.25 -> -4.7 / 15.8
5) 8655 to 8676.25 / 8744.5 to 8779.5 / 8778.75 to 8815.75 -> 0.1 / 16.6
